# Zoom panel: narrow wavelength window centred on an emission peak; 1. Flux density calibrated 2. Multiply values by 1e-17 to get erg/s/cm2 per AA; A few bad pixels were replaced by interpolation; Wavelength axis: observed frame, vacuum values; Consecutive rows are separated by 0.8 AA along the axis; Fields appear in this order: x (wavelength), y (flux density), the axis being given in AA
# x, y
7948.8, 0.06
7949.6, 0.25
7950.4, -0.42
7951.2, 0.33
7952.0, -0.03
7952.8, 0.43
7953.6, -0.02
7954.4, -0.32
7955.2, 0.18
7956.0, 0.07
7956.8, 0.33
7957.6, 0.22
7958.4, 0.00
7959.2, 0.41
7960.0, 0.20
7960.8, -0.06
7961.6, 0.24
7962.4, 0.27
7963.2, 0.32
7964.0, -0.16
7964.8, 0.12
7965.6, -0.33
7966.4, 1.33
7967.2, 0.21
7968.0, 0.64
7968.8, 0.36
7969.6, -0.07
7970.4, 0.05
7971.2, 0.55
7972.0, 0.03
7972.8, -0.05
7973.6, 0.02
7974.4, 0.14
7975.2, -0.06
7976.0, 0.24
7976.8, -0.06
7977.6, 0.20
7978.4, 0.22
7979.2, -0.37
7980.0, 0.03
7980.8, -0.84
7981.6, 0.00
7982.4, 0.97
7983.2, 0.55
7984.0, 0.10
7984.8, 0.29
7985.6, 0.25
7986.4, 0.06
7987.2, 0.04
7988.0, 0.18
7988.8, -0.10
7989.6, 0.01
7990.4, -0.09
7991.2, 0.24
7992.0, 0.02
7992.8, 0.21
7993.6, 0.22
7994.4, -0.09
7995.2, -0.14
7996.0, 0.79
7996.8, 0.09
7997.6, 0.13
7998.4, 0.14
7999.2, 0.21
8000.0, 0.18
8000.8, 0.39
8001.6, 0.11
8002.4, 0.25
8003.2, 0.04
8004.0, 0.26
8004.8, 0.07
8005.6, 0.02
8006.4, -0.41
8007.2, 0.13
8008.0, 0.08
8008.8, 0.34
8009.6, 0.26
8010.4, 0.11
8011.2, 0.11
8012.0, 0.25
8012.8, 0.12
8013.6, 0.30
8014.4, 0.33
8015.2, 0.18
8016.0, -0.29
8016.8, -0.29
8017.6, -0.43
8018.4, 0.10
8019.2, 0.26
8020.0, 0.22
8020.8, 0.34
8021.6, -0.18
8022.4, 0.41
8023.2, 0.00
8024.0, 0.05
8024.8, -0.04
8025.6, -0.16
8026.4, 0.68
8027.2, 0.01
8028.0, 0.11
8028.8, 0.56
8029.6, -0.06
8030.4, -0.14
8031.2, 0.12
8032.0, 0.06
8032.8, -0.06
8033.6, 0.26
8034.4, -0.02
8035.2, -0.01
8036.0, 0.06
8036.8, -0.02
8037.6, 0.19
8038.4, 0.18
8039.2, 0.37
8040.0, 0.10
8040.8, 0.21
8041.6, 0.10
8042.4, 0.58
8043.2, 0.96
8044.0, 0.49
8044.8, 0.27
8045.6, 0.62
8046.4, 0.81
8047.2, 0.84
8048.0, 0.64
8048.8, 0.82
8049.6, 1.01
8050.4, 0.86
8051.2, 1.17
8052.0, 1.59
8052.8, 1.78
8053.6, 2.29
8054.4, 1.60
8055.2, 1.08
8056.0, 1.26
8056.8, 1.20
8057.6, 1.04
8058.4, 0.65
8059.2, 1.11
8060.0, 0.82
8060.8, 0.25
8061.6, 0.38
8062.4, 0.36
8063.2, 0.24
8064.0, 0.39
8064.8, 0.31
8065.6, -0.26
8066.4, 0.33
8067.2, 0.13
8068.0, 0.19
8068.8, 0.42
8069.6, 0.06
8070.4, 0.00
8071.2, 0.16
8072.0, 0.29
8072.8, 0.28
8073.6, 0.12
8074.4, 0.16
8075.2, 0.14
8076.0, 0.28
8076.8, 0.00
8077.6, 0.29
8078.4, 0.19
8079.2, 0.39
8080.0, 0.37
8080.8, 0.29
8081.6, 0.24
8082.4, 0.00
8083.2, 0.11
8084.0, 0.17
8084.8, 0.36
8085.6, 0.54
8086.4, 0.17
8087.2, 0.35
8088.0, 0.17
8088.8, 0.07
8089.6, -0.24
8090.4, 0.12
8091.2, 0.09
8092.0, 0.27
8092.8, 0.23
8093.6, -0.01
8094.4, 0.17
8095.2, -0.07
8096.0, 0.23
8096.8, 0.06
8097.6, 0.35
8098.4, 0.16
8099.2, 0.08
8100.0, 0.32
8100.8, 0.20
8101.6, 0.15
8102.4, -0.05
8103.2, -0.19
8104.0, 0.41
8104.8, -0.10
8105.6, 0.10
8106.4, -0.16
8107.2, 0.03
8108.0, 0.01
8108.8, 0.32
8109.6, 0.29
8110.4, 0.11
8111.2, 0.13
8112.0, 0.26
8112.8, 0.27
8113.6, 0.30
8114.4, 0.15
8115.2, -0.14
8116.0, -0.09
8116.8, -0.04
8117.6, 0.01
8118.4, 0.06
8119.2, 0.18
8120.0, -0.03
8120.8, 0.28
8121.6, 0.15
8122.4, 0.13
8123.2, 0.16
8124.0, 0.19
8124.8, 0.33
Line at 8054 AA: [O II] 3727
